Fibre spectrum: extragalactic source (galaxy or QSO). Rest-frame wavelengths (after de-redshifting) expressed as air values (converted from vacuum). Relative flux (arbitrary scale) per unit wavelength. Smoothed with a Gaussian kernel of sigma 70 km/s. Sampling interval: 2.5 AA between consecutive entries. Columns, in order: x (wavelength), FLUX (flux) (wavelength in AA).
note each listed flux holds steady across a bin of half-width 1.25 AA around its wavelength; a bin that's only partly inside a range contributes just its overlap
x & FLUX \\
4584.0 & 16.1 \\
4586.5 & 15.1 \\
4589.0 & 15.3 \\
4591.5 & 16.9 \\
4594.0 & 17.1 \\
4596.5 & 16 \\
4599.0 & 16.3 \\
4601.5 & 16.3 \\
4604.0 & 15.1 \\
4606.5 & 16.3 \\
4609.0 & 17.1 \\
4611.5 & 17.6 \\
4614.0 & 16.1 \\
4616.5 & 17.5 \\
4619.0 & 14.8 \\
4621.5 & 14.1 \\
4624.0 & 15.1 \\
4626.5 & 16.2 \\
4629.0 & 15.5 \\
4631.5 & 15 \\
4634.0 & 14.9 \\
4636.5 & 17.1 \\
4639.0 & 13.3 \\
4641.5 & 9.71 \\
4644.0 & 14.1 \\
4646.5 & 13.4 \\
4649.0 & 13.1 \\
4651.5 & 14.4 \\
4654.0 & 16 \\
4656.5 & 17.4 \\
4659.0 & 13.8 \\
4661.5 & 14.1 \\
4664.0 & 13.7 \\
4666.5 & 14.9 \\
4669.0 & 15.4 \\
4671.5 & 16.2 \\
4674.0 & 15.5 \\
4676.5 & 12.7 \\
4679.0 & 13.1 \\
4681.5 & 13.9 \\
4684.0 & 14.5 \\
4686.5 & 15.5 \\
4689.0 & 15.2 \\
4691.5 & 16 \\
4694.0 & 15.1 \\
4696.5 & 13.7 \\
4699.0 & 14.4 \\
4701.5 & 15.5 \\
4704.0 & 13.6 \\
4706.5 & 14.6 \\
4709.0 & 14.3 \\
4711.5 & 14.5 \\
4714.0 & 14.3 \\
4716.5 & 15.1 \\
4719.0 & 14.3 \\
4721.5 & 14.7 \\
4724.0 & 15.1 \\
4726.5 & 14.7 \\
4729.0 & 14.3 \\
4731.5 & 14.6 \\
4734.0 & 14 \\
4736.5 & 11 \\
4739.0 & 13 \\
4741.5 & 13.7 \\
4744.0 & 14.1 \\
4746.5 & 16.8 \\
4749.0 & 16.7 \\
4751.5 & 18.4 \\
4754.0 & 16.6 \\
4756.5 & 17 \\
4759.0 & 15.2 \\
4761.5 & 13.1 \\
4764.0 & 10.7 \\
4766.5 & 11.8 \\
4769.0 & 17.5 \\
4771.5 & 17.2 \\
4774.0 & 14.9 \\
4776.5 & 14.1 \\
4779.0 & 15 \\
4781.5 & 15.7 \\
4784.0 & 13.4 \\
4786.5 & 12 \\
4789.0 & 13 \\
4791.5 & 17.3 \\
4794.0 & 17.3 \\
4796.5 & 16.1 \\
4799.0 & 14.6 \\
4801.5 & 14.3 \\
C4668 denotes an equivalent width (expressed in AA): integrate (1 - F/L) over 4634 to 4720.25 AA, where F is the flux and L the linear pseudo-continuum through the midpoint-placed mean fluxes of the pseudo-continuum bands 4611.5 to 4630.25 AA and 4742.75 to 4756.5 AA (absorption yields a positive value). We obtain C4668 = 8.6 AA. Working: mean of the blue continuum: 15.7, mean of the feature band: 14.5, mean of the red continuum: 16.6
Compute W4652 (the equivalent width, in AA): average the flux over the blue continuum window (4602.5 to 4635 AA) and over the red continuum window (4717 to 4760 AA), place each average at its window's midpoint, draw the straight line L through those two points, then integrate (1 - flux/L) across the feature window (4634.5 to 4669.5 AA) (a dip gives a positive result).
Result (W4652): 2.8 AA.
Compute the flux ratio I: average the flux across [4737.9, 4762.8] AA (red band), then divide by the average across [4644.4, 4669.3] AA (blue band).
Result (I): 1.06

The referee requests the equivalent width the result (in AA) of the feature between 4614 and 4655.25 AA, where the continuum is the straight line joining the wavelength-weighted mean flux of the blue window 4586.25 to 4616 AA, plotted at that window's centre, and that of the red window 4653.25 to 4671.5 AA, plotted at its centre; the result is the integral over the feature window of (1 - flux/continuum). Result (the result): 2.6 AA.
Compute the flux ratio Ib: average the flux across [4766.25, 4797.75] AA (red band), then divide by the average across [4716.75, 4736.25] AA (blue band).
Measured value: 1.05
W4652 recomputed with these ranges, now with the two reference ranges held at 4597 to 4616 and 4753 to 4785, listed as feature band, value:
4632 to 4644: 1.7 AA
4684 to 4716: 1.6 AA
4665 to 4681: 1.2 AA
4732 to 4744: 1.5 AA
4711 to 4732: 0.9 AA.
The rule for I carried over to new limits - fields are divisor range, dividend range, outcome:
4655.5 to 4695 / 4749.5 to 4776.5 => 1.03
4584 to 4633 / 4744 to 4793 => 0.94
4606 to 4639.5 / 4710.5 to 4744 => 0.89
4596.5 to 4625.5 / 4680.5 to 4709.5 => 0.92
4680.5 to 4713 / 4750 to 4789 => 1.01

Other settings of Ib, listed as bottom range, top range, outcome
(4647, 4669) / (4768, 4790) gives 1.00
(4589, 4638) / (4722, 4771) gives 0.92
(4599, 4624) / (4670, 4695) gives 0.92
